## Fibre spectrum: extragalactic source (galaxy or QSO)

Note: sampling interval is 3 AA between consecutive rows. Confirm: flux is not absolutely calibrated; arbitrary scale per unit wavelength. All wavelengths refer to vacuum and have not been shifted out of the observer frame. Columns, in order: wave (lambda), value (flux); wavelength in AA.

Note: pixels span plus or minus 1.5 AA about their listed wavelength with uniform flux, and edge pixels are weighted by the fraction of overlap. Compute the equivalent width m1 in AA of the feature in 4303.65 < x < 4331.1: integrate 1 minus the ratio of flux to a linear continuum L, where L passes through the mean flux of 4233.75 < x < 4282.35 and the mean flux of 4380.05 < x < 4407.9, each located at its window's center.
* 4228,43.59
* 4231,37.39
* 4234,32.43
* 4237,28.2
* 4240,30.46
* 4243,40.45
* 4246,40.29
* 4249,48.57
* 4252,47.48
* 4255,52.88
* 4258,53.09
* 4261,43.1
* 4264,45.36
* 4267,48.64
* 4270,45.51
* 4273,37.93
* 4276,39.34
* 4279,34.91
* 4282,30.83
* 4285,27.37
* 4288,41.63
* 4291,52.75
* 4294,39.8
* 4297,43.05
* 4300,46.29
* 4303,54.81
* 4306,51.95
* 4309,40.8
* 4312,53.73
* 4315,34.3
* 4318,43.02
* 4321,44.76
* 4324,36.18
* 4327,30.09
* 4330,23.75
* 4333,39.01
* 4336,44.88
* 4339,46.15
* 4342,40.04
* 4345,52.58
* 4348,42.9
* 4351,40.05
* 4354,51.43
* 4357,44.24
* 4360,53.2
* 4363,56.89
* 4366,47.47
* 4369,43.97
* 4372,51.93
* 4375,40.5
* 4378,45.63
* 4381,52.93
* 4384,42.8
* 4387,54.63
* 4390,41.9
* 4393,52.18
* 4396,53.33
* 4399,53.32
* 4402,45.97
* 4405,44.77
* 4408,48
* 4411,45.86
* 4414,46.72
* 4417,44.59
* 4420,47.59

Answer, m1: 2.58 AA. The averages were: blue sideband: 41.6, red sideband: 49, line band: 40.5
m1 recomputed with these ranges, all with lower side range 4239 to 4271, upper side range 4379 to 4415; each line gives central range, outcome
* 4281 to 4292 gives 2.0 AA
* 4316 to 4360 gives 5.1 AA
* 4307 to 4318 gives 0.8 AA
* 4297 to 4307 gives -0.7 AA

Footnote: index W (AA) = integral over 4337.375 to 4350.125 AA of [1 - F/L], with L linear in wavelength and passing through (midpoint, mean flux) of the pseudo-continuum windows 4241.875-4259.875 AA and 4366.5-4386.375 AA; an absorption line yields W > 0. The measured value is 0.5 AA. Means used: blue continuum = 47.2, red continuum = 46.7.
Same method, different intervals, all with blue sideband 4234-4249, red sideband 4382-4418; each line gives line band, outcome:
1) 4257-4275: -3.5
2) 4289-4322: -4.1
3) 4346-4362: -0.9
